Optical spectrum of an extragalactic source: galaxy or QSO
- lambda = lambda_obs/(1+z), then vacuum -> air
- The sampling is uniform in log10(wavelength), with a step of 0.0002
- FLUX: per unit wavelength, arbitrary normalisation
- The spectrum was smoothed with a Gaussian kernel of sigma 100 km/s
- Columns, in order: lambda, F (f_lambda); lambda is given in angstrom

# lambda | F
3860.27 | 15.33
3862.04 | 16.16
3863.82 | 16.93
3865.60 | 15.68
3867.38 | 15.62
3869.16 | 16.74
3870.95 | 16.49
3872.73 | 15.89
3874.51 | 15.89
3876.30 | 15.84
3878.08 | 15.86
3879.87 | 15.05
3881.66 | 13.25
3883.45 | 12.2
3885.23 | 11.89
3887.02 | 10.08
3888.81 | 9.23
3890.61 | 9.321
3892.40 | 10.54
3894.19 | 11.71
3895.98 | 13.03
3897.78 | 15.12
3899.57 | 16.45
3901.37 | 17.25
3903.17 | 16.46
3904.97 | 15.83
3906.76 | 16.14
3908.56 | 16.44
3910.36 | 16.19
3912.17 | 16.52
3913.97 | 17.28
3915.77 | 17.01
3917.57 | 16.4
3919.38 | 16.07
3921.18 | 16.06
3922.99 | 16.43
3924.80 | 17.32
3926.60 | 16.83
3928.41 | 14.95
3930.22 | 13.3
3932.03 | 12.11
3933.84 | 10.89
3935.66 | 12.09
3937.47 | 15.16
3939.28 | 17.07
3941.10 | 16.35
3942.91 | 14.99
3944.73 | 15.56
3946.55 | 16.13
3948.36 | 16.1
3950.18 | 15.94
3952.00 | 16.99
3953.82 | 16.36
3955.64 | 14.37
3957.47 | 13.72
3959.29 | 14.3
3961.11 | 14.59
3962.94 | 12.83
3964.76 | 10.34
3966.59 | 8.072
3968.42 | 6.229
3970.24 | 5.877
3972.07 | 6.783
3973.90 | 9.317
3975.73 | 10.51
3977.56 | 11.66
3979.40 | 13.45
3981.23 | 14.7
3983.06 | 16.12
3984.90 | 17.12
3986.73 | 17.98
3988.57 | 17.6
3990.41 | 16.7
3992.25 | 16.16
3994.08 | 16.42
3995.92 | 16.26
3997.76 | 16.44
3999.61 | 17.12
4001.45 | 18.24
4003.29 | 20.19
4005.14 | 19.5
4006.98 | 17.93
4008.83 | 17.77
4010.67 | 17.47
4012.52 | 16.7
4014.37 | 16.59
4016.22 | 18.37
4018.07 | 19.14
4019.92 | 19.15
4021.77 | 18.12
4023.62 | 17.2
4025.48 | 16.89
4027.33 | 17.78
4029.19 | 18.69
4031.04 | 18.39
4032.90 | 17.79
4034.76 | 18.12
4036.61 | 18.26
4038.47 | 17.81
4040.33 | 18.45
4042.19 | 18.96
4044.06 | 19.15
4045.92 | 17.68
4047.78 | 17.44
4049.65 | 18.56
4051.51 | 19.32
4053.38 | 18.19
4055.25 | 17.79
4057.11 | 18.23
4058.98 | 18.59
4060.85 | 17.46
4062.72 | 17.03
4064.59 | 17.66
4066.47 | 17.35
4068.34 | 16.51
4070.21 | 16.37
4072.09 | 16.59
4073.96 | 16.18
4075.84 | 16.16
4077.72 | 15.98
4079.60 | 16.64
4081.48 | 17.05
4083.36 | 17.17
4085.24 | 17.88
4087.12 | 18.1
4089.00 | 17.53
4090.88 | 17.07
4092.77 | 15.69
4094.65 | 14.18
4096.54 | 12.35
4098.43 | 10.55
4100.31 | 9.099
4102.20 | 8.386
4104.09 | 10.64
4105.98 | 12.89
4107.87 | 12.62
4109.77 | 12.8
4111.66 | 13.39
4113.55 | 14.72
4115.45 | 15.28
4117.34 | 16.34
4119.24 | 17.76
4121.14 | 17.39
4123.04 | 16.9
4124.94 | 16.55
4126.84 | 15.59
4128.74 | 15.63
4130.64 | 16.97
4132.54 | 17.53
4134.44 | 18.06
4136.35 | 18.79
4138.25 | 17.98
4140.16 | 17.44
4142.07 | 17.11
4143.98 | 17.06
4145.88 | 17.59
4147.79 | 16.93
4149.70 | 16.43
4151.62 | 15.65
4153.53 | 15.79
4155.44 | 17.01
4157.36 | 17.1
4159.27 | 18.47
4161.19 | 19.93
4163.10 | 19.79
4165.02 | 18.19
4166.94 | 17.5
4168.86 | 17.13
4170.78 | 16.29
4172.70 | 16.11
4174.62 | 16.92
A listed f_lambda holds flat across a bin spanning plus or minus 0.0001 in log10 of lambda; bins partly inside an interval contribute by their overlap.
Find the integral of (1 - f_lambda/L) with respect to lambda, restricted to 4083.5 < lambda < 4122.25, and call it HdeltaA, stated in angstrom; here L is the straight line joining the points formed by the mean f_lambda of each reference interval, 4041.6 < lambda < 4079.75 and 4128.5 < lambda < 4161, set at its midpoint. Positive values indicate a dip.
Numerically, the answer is 6.9 angstrom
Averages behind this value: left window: 17.5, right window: 17.2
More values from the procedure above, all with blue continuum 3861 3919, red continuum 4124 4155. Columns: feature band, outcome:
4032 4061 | -3.76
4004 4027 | -2.92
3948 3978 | 6.83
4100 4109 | 3.12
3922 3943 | 0.57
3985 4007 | -2.48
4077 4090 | -0.58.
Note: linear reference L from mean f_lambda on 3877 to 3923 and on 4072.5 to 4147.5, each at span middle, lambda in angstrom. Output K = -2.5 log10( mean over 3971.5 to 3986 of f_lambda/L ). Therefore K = 0.18 mag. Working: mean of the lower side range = 14.5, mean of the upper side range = 15.6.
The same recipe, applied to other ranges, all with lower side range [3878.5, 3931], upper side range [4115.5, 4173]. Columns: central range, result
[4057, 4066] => -0.088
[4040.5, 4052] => -0.145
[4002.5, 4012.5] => -0.167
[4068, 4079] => 0.011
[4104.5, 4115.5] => 0.255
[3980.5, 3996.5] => -0.071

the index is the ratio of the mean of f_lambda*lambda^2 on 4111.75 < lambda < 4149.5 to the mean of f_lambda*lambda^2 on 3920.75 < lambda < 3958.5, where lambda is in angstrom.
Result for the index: 1.22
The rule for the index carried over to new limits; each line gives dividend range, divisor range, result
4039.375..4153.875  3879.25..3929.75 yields 1.22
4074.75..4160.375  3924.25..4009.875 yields 1.16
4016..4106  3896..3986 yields 1.24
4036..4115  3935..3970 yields 1.22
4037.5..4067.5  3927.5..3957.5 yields 1.29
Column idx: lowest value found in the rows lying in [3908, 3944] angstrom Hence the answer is 10.89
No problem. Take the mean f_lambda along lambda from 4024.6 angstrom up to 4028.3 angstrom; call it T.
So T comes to 17.4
